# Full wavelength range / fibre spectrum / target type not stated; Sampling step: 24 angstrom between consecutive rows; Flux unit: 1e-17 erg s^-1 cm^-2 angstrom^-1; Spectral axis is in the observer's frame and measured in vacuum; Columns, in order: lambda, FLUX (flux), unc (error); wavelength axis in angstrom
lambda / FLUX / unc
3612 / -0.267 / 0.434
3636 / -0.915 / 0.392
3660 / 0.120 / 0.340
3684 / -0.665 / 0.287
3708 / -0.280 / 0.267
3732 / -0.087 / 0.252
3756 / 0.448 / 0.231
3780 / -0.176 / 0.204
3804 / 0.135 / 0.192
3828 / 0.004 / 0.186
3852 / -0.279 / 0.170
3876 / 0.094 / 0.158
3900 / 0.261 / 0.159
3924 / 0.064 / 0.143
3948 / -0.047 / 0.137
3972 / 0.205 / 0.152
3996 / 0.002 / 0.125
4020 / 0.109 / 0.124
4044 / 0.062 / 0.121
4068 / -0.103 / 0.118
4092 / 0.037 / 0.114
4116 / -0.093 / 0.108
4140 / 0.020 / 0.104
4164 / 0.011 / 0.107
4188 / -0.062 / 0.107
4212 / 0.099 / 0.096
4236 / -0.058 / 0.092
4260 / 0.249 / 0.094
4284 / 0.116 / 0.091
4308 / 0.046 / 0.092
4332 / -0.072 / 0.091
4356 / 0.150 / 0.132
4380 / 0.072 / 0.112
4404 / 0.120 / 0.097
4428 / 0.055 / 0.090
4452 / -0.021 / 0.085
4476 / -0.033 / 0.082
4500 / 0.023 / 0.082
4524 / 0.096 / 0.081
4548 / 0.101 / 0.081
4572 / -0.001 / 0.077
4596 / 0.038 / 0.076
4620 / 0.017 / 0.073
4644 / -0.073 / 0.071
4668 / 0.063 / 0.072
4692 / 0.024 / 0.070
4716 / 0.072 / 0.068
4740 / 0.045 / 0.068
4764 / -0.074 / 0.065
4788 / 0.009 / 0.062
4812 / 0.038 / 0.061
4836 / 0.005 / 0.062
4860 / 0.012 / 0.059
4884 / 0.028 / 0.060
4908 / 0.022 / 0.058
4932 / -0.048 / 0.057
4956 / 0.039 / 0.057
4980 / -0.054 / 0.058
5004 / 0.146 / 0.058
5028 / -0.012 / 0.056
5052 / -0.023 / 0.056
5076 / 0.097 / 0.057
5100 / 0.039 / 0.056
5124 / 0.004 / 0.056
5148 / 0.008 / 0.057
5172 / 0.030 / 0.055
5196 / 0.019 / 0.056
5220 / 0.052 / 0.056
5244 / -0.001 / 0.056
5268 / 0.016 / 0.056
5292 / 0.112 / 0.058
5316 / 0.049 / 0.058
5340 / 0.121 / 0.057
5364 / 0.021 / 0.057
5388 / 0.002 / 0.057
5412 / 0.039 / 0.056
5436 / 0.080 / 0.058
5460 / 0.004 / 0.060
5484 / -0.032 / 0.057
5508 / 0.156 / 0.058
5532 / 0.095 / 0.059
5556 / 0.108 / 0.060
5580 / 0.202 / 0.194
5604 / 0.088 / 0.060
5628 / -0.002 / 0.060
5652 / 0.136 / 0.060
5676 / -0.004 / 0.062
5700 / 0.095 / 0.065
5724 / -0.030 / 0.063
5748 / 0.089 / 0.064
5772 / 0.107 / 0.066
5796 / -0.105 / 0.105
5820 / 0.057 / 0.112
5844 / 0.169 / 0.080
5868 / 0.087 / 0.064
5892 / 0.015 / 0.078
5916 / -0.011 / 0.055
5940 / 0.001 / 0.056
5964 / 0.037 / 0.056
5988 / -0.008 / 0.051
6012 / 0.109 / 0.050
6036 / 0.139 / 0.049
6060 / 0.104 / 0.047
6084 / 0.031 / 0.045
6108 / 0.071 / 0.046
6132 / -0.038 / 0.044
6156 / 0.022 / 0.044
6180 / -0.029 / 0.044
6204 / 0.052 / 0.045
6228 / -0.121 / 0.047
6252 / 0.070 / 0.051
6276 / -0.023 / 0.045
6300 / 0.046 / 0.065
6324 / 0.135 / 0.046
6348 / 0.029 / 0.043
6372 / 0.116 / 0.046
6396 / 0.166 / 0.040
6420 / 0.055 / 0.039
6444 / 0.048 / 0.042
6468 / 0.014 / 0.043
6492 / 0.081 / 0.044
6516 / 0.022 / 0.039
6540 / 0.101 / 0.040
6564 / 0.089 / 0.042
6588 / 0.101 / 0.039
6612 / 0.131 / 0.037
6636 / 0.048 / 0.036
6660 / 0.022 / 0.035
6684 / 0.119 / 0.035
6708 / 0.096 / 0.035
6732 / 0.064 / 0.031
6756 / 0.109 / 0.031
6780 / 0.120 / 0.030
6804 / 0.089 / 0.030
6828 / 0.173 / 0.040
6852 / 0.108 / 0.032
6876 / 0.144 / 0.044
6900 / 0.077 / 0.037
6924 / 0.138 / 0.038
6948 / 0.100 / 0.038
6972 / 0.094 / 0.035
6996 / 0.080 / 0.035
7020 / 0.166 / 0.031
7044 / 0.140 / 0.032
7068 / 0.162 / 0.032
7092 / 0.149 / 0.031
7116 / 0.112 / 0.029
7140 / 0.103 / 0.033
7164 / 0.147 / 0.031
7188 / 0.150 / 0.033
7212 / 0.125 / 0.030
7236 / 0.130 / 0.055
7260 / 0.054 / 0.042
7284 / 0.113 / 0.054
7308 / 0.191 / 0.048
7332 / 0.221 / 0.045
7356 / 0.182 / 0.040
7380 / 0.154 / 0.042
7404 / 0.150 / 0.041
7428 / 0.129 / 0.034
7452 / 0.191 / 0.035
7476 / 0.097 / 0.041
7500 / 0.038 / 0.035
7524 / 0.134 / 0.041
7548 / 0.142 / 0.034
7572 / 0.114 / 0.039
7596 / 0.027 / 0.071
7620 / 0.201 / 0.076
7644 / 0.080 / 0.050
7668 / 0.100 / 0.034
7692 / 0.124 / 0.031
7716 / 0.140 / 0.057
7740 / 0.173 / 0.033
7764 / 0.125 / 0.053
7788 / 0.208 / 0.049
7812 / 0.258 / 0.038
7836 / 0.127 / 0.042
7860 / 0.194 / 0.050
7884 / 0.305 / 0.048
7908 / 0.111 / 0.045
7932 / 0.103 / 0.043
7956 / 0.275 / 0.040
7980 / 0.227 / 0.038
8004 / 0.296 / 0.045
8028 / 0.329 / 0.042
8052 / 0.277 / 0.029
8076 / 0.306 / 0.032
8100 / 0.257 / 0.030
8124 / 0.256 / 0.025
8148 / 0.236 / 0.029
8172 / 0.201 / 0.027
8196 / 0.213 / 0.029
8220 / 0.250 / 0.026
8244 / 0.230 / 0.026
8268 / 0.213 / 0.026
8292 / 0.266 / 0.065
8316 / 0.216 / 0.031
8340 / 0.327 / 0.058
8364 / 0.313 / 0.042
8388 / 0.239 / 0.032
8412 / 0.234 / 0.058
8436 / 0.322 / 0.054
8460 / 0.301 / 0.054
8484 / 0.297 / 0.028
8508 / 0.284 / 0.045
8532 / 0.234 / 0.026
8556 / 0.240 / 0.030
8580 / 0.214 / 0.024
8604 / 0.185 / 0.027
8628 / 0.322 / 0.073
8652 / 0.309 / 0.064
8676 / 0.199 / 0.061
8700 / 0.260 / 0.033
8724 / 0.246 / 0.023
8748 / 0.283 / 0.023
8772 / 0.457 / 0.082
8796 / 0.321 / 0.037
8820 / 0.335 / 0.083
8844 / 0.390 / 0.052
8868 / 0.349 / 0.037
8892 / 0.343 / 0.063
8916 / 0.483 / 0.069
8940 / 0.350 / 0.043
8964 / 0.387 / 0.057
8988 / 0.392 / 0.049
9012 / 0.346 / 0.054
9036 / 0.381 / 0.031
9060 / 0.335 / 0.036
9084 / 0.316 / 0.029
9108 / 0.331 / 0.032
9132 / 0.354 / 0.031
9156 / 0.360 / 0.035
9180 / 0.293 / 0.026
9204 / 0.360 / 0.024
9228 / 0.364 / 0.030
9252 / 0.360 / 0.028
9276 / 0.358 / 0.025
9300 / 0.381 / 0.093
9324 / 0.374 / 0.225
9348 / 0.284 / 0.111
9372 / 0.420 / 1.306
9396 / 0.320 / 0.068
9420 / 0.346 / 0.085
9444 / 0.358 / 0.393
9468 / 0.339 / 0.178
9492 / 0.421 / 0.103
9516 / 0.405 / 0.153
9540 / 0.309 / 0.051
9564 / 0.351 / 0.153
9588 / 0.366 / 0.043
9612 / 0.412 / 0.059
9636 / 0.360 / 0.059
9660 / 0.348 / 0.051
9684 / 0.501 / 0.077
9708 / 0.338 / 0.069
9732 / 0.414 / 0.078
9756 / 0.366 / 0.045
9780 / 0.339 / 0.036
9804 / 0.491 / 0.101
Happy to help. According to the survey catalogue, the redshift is 1.00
